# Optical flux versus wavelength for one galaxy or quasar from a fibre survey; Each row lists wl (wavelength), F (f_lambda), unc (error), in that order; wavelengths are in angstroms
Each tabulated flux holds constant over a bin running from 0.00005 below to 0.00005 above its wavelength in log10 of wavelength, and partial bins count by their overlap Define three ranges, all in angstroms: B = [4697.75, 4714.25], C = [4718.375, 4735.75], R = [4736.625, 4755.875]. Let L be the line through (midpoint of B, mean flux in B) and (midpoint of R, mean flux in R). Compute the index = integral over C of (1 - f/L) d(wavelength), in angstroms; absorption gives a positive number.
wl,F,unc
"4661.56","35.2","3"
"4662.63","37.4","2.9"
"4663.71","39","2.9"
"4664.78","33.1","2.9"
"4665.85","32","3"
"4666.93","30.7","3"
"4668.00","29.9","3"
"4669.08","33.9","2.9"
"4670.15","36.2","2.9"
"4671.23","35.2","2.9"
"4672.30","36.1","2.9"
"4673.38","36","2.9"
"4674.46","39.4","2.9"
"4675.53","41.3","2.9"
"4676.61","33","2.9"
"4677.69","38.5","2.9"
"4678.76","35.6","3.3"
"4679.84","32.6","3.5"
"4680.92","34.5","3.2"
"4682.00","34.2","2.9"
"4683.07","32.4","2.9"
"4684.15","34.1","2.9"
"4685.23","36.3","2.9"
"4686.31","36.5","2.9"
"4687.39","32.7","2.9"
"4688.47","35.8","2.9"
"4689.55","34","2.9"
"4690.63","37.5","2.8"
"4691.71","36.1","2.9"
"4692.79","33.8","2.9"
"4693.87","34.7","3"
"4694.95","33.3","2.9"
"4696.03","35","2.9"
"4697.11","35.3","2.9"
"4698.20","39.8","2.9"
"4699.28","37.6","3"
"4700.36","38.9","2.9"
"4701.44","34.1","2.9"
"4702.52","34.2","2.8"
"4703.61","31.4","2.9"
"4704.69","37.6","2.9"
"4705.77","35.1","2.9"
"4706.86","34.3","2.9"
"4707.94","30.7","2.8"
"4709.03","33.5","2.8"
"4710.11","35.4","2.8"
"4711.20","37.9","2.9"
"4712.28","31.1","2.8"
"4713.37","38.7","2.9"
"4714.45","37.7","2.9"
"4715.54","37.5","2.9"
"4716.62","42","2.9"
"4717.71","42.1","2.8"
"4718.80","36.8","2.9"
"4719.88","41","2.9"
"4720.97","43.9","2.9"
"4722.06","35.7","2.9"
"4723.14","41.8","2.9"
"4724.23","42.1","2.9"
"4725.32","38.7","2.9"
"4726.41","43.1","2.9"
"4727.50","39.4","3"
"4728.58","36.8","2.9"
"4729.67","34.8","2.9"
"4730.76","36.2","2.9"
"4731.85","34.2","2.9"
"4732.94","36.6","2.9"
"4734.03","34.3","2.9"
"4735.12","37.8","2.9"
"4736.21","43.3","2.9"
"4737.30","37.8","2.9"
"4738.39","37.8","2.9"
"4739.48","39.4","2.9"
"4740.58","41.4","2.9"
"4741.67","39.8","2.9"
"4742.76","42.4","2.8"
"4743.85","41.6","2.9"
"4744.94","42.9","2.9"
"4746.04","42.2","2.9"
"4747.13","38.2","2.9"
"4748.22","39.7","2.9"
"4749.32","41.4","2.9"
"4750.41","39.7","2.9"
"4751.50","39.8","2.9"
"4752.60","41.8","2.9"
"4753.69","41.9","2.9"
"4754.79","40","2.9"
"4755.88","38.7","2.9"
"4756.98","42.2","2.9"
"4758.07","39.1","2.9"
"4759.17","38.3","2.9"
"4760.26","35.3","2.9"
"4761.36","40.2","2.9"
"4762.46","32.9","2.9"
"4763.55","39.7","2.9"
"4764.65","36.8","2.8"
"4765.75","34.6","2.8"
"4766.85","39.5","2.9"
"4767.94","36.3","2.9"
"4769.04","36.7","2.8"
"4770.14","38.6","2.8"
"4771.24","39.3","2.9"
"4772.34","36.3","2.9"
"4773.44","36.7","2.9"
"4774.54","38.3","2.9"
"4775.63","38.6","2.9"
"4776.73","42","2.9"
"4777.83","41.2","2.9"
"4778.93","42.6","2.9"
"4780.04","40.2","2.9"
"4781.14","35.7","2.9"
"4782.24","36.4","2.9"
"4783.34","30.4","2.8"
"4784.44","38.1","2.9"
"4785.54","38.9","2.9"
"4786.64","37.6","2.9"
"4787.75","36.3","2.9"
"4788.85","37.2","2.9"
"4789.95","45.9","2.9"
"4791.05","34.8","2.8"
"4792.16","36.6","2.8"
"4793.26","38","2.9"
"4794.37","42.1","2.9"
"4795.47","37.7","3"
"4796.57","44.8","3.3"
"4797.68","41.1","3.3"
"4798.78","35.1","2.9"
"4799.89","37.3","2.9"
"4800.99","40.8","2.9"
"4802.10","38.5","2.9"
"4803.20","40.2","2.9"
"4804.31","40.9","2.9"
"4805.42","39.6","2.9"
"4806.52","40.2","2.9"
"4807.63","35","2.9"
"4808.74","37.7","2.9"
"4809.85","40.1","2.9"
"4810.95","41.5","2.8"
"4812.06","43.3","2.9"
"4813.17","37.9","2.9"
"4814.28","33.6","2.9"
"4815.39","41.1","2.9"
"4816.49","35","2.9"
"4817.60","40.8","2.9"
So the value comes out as -0.2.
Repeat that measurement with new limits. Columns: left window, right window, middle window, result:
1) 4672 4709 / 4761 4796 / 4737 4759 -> -2.0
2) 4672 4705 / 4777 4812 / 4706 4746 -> -1.8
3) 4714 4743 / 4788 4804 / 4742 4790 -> 0.4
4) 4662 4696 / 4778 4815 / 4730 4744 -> -0.6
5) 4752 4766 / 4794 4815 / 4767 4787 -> 0.5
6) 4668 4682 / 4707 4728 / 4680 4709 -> 1.5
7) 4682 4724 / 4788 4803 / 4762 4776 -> 0.4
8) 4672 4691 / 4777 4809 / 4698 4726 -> -0.7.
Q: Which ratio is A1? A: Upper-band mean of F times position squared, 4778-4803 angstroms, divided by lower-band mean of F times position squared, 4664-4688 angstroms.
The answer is 1.16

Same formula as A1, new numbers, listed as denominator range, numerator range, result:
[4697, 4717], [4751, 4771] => 1.10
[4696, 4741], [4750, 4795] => 1.05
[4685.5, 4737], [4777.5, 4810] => 1.09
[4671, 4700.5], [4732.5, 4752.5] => 1.14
